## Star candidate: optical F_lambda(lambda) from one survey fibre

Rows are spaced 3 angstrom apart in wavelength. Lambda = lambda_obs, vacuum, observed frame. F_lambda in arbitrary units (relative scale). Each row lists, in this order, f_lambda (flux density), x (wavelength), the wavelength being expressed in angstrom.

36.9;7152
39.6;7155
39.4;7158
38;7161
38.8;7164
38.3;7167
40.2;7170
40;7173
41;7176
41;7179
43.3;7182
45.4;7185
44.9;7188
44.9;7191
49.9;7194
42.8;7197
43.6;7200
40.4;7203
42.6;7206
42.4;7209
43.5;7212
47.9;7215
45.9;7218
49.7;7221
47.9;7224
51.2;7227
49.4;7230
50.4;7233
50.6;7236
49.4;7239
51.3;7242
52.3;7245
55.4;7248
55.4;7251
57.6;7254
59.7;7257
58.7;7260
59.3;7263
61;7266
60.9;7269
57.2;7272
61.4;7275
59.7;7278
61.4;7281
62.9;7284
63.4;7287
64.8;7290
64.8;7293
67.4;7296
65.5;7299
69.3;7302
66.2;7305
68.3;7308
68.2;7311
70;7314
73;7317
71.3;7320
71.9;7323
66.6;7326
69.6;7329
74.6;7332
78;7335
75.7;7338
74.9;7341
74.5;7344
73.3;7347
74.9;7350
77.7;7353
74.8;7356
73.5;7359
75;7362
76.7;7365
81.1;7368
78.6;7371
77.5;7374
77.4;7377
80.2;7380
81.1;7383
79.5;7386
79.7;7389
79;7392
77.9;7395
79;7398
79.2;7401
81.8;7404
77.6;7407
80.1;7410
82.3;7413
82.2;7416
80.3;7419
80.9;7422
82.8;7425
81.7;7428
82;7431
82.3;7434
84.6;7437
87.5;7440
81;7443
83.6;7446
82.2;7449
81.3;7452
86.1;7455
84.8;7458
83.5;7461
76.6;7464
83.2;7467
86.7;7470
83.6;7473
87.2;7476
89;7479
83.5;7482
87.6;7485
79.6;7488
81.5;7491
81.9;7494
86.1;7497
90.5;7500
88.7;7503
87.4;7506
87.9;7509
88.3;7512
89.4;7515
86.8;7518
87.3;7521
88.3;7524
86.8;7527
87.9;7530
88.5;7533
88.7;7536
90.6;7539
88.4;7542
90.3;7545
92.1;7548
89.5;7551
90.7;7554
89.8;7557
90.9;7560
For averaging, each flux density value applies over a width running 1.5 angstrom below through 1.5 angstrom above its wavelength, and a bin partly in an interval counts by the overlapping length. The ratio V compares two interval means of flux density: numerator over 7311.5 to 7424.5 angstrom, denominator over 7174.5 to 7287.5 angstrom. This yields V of 1.5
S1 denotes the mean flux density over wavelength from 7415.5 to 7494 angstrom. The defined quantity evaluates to 83.3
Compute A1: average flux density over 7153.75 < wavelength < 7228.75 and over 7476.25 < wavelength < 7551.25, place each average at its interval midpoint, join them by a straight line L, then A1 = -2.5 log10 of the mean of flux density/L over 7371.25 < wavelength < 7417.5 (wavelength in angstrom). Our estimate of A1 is -0.12 mag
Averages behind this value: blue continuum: 43.3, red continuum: 87.4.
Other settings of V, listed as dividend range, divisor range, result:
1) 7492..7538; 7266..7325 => 1.34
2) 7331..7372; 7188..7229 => 1.66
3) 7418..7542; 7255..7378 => 1.23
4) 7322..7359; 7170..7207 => 1.71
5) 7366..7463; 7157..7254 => 1.77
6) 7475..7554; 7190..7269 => 1.74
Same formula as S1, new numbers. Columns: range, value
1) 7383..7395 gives 79.4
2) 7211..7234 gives 48.3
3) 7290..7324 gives 68.5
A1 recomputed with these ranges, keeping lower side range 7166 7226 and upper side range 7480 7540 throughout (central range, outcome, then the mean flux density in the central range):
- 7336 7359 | -0.16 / 75.1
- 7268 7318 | -0.14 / 64.9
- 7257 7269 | -0.13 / 59.8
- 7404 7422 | -0.10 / 80.6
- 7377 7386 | -0.16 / 79.9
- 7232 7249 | -0.03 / 51.5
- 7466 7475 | -0.04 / 84.7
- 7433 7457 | -0.08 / 83.6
